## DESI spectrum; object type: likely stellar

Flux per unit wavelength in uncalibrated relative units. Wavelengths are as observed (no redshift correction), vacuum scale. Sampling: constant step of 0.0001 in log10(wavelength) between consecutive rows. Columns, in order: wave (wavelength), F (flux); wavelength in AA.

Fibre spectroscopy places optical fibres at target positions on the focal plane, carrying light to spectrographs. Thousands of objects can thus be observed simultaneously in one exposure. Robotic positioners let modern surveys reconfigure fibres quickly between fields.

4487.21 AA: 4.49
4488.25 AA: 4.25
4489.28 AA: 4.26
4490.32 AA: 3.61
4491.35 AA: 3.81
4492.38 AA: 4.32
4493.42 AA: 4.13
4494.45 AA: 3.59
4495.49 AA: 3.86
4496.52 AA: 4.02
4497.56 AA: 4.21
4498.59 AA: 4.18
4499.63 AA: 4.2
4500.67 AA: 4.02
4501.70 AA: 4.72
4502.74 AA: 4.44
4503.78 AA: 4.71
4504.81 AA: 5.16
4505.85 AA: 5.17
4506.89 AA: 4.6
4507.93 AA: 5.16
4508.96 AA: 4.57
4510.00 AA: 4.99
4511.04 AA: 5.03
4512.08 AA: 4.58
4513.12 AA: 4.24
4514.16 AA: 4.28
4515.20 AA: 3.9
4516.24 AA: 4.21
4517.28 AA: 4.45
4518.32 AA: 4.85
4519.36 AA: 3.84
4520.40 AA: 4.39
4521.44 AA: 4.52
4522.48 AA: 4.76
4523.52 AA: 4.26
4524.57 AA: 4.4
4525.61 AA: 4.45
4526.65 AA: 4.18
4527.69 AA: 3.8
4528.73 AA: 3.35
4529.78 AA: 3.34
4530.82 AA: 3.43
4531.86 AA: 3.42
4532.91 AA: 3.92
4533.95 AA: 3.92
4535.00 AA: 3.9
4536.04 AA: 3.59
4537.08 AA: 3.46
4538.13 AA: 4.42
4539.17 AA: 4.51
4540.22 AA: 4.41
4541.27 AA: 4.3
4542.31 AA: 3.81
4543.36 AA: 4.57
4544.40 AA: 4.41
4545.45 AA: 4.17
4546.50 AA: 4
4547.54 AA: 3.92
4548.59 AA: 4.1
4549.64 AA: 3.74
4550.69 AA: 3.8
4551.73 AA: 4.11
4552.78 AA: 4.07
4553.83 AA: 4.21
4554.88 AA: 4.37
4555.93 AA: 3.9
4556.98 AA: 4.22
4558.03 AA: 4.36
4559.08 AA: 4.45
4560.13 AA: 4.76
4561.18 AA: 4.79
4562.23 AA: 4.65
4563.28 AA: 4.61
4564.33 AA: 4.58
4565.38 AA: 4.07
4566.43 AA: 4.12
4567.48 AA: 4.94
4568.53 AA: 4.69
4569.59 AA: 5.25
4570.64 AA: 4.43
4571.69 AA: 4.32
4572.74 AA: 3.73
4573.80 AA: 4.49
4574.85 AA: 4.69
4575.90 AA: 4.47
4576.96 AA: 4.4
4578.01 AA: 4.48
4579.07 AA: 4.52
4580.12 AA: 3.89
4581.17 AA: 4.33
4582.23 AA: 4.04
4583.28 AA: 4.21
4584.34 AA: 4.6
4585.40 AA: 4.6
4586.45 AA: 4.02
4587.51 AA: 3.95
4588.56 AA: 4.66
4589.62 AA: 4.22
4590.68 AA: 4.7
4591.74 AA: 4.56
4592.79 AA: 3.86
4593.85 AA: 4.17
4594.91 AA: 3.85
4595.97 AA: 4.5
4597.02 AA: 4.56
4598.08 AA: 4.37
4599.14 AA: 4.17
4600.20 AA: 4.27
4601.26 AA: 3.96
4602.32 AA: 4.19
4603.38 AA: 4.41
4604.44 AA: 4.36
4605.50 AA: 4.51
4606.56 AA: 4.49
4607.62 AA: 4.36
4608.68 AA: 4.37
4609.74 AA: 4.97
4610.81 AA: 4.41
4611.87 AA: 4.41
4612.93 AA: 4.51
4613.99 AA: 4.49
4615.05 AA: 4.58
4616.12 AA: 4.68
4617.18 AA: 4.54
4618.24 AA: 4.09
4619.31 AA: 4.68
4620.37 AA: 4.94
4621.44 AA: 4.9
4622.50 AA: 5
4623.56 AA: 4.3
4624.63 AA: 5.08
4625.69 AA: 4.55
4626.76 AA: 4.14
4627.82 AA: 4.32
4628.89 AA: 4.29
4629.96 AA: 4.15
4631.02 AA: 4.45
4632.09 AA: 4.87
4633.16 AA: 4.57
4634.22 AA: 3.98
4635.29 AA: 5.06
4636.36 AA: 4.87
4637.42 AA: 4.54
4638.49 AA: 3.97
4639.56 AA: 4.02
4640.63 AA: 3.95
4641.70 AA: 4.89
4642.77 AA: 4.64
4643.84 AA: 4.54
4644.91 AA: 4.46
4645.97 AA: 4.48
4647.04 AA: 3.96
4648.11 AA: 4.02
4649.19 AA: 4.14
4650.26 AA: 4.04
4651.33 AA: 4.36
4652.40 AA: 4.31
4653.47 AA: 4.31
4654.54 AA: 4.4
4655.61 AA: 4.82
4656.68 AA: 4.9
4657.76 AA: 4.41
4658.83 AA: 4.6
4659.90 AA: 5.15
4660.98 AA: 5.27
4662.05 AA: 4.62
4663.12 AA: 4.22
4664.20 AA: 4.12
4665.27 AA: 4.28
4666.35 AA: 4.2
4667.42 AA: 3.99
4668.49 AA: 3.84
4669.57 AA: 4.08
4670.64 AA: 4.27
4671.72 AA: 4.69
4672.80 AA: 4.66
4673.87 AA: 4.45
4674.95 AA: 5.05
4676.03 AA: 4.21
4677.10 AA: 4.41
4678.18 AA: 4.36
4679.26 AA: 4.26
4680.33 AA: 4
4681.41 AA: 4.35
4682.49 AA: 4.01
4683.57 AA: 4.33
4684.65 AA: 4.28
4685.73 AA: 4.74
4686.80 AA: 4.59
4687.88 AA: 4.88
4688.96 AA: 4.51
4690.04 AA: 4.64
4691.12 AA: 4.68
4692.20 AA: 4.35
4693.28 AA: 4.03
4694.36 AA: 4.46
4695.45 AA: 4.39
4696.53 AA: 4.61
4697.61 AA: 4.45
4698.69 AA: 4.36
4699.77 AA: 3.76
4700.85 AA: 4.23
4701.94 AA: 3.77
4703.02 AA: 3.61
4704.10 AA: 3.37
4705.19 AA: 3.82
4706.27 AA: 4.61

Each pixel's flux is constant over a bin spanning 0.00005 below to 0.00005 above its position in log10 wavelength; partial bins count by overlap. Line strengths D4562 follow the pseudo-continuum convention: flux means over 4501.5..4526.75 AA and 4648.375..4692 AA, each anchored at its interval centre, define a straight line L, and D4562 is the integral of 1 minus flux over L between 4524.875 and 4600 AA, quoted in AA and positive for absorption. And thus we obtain 4.88 AA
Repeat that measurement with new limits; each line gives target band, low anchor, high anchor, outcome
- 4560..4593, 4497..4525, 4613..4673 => 0.4 AA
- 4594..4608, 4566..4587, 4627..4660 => 0.4 AA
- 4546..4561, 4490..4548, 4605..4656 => 0.5 AA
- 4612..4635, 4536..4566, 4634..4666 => -0.8 AA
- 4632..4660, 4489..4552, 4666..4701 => -0.7 AA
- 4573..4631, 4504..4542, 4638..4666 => -0.7 AA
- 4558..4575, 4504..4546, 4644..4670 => -0.9 AA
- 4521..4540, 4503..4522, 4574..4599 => 2.3 AA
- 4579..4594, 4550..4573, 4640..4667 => 0.4 AA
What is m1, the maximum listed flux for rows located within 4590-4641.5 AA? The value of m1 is 5.08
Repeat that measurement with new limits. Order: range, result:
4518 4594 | 5.25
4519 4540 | 4.76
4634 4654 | 5.06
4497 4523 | 5.17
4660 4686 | 5.27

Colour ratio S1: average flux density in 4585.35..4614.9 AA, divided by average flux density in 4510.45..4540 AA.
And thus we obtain 1.06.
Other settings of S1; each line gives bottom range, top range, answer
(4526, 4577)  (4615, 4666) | 1.07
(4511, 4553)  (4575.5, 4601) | 1.05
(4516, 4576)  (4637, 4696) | 1.04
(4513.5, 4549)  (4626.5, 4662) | 1.09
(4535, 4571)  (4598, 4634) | 1.05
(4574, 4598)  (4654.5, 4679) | 1.03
